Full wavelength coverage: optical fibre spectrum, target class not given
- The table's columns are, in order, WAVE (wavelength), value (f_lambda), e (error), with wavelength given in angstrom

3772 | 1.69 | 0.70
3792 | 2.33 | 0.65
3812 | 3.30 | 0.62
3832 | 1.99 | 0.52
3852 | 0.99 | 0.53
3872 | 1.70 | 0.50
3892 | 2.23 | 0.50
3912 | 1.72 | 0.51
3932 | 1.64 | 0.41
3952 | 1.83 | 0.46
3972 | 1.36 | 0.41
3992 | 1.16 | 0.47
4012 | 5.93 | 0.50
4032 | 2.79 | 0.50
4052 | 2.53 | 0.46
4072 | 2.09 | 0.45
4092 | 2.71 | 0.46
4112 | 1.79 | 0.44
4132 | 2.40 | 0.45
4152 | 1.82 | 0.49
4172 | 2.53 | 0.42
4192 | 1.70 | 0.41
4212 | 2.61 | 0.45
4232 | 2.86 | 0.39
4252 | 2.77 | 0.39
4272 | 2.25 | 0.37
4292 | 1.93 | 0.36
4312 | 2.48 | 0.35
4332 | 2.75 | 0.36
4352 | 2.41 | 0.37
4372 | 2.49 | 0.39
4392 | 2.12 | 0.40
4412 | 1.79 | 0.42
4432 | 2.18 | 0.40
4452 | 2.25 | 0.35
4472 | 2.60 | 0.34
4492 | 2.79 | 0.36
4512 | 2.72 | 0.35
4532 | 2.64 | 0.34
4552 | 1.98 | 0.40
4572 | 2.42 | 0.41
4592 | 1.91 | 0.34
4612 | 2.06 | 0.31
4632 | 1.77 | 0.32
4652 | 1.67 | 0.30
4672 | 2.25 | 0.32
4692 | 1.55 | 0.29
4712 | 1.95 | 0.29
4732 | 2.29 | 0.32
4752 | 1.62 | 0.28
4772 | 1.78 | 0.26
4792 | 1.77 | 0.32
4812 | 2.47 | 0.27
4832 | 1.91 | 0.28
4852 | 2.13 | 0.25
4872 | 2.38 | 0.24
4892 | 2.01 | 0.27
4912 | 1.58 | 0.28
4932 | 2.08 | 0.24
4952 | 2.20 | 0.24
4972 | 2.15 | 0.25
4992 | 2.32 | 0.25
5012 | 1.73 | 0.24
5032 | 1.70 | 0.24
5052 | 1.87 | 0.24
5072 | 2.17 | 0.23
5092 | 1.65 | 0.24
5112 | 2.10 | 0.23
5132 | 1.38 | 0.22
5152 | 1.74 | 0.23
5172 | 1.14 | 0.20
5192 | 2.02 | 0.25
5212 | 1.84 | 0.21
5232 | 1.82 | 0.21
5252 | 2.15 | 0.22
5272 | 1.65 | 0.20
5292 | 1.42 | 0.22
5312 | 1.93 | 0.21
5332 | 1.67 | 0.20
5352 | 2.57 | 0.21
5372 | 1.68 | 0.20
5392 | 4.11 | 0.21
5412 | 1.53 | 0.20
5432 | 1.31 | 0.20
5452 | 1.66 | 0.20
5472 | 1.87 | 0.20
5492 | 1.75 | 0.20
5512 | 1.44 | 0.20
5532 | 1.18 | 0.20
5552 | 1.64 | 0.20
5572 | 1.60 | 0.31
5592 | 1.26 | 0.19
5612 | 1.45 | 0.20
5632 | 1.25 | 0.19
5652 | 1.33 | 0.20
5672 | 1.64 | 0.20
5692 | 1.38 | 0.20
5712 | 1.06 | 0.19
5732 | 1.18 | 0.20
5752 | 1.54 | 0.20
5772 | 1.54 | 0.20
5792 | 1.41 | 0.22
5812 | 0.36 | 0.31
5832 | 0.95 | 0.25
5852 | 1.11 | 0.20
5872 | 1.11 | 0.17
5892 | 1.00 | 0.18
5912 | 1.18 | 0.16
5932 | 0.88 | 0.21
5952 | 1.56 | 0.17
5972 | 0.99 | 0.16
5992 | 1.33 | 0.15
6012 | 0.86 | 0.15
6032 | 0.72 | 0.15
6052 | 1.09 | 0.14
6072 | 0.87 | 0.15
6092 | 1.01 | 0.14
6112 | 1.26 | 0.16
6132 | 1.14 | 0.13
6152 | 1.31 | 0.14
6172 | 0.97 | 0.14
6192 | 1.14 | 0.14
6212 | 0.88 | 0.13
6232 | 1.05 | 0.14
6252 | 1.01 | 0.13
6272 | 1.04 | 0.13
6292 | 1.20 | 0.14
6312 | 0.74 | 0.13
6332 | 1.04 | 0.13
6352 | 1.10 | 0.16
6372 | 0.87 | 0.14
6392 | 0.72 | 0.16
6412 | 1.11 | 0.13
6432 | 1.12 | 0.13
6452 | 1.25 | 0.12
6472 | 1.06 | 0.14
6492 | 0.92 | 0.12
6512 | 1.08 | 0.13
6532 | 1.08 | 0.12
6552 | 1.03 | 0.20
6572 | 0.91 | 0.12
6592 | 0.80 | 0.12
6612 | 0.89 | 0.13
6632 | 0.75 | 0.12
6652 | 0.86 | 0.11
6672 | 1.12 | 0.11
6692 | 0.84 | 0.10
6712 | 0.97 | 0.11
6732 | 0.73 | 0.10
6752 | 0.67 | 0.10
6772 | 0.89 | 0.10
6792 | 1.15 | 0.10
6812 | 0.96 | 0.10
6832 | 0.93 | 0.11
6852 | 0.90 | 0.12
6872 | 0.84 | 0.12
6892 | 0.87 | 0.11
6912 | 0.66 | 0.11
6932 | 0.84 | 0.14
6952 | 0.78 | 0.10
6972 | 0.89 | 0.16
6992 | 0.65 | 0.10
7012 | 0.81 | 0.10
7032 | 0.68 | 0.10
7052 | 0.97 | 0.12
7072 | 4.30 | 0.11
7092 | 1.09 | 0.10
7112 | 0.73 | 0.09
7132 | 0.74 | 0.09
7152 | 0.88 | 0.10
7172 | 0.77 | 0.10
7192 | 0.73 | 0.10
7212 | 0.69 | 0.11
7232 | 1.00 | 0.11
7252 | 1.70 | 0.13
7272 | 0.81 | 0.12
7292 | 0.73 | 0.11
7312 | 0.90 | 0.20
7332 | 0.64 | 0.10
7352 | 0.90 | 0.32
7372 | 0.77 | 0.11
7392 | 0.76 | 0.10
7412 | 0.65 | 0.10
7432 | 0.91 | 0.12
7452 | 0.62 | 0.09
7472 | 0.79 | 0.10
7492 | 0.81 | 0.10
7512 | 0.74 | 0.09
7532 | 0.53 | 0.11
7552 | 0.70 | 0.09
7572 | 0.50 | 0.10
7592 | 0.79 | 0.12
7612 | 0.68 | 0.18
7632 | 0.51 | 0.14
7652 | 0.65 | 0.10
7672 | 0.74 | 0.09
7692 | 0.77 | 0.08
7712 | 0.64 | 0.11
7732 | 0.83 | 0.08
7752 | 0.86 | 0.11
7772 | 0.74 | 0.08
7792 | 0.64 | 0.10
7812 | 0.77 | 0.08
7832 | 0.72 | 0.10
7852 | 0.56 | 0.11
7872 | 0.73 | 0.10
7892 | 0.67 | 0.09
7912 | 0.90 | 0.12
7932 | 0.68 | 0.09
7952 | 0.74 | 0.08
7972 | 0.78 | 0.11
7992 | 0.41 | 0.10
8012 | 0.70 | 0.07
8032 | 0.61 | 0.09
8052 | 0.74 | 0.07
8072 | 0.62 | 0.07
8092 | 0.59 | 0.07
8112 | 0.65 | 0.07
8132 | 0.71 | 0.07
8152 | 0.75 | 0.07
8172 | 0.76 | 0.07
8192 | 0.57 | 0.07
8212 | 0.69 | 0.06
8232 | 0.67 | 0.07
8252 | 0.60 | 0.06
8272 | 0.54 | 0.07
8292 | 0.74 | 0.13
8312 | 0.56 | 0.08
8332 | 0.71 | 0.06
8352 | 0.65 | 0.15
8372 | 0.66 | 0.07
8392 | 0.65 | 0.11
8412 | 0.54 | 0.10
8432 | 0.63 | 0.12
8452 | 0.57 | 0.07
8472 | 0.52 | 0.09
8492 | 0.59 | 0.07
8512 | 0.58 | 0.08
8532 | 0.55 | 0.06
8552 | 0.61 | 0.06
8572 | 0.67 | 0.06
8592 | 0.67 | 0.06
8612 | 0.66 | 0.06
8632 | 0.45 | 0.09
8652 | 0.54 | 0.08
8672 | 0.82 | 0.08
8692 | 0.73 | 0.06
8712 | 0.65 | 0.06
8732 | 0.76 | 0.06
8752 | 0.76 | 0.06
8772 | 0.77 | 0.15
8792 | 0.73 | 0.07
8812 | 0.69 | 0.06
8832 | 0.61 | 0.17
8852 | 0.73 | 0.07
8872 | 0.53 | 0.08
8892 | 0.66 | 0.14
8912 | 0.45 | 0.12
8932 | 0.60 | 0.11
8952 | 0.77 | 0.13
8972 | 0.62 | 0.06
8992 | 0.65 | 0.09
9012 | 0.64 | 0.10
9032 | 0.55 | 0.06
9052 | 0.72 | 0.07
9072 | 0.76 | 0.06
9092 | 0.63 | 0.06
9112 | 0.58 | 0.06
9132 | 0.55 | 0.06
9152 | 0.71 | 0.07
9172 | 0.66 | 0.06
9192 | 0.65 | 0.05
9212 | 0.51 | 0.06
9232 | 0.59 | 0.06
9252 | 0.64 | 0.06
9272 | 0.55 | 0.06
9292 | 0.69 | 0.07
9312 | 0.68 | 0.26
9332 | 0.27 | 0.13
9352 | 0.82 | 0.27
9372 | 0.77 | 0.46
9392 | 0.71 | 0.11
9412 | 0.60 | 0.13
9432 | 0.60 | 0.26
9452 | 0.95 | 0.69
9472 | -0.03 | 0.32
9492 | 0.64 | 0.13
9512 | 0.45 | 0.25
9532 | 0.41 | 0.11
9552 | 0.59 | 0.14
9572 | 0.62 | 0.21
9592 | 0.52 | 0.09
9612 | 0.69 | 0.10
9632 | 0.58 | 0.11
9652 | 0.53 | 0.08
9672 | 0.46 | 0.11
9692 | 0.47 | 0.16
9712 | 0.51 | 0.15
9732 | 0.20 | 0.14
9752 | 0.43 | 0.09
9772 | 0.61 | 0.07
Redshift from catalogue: 0.08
